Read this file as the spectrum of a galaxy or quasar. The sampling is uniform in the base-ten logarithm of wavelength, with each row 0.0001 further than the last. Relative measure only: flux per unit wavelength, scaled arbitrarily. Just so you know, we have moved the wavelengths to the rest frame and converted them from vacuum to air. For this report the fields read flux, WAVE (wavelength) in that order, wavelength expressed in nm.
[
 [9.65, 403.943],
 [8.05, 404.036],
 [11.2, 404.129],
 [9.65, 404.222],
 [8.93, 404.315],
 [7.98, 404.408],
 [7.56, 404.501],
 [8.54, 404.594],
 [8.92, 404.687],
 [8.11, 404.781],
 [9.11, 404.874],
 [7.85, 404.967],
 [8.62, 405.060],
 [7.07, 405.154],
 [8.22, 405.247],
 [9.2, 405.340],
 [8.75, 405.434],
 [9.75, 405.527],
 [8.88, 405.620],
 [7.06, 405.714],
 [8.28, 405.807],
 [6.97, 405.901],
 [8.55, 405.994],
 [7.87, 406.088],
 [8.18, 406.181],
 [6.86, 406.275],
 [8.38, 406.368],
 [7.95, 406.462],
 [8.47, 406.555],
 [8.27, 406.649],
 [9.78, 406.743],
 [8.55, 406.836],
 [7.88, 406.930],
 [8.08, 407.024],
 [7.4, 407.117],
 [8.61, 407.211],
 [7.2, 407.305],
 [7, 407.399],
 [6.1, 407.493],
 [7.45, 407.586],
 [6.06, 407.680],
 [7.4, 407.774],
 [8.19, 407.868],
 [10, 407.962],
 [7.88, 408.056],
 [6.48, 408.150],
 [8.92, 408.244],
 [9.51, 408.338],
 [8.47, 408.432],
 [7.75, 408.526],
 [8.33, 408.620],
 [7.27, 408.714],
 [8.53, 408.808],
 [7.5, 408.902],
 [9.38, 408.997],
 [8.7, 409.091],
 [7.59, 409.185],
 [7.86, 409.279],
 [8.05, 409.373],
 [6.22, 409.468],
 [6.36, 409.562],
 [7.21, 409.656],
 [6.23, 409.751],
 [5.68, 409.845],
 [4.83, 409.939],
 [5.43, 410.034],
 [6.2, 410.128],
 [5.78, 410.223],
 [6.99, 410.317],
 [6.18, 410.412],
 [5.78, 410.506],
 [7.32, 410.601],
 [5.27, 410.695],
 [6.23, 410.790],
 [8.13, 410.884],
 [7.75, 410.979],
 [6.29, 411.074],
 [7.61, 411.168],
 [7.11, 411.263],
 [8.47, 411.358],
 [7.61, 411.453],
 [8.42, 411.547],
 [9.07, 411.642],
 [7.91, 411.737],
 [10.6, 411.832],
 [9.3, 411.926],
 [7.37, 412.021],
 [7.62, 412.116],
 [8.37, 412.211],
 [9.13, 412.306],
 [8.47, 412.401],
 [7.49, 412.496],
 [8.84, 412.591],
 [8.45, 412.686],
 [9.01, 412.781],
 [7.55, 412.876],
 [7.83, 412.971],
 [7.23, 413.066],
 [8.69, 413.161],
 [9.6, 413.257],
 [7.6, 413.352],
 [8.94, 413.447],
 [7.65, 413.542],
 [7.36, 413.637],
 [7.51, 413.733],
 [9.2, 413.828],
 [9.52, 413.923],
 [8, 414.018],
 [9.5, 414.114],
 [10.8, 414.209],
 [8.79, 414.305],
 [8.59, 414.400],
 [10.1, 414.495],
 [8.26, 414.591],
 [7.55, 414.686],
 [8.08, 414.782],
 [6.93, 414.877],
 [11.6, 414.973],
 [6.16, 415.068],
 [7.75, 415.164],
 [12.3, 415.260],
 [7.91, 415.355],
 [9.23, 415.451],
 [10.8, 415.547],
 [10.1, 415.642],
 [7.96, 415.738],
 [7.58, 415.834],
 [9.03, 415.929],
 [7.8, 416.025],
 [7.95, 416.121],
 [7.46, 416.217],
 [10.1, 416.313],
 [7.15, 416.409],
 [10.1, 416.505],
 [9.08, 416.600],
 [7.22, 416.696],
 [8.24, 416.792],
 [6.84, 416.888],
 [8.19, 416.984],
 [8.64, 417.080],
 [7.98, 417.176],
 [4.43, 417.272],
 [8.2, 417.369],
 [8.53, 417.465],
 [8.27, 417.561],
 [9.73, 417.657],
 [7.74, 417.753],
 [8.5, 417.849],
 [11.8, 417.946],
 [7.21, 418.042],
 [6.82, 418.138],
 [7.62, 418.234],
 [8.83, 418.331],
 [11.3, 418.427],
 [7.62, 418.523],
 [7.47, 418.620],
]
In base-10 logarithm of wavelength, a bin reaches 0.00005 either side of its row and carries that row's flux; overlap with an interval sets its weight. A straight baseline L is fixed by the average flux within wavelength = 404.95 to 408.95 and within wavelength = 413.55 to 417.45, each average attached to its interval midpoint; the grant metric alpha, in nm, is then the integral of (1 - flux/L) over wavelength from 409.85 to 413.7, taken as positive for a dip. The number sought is 0.32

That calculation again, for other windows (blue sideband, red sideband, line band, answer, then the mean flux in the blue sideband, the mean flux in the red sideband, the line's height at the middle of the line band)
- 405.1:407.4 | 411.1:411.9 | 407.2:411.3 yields 0.51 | 8.15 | 8.33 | 8.25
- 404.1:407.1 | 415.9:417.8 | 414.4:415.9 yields -0.12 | 8.4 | 8.12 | 8.16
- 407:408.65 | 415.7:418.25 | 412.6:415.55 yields -0.21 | 7.82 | 8.16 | 8.05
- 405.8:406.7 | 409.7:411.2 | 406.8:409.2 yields -0.22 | 7.97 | 6.35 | 7.29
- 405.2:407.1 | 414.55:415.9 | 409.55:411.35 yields 0.43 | 8.29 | 8.74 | 8.5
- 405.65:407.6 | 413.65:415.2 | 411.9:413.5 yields 0.03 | 7.87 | 8.62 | 8.46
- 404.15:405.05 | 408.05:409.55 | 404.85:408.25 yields 0.13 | 8.6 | 7.99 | 8.32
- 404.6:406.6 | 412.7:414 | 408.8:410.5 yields 0.29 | 8.25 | 8.28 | 8.27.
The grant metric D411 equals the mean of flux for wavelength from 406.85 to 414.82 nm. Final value 7.82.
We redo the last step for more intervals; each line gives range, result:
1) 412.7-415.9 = 8.66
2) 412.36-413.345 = 8.28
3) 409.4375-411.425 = 6.54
